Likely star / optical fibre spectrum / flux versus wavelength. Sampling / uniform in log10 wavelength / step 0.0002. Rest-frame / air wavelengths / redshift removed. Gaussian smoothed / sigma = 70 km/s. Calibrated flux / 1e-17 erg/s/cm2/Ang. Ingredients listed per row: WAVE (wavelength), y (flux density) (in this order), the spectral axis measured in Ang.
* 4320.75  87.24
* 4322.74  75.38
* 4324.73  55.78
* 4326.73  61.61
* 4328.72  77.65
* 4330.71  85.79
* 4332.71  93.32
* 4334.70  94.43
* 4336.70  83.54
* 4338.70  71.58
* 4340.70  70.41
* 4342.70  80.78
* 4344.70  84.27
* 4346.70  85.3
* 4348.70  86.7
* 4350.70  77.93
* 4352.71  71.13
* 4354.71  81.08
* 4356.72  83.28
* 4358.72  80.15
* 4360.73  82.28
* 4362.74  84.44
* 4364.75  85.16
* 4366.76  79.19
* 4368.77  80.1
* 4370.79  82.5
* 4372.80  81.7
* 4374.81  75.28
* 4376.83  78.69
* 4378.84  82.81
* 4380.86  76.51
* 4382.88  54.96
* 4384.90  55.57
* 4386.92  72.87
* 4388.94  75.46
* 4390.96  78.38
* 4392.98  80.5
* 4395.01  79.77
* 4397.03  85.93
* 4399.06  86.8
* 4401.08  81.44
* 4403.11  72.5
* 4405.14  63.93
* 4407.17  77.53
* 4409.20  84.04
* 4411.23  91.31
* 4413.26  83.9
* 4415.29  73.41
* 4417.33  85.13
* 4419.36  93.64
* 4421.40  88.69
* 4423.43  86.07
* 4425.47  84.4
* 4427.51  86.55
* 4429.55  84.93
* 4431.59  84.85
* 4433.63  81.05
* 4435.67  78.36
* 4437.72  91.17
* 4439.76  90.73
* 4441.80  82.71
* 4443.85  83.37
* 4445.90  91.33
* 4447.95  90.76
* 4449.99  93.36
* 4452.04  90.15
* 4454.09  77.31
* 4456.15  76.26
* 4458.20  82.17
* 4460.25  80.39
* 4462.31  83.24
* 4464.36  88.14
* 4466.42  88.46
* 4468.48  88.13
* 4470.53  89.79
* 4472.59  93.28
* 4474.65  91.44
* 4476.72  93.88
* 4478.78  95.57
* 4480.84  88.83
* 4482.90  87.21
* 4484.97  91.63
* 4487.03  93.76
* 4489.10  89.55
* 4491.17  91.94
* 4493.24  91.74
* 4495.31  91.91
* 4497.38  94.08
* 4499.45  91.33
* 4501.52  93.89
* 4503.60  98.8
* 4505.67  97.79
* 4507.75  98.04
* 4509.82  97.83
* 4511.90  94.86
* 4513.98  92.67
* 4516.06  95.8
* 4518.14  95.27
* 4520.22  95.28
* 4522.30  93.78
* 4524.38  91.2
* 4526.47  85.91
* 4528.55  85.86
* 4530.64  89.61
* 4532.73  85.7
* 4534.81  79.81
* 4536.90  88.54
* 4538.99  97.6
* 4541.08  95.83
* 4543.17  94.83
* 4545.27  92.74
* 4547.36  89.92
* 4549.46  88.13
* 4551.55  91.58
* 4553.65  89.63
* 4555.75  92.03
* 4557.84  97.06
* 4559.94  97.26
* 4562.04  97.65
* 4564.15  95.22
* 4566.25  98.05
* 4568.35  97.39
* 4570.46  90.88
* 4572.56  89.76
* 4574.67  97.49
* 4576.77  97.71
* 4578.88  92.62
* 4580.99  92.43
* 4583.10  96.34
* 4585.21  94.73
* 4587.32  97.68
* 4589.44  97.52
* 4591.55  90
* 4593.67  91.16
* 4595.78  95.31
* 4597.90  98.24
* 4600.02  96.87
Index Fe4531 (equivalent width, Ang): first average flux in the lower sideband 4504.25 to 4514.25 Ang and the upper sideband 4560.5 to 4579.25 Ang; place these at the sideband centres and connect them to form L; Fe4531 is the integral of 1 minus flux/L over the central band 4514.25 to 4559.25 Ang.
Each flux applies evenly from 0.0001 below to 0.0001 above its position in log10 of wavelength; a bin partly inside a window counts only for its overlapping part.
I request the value 2.2 Ang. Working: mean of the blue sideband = 96.6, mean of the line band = 91.3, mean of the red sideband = 95.3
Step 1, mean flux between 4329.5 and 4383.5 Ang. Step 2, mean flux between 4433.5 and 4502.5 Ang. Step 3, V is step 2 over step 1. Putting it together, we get 1.10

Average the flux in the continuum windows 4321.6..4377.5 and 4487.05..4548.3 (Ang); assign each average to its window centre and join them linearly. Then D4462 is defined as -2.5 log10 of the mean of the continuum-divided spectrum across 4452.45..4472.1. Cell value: 0.05 mag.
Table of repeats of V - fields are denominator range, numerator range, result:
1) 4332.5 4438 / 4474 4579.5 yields 1.15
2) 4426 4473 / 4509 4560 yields 1.07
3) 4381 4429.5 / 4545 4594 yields 1.19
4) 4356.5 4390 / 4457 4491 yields 1.16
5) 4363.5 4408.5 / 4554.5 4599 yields 1.24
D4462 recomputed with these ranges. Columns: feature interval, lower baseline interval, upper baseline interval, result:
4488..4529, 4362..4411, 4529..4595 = -0.06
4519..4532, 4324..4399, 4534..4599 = 0.01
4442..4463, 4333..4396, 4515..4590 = 0.01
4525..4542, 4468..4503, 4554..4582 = 0.06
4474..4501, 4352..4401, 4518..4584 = -0.05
